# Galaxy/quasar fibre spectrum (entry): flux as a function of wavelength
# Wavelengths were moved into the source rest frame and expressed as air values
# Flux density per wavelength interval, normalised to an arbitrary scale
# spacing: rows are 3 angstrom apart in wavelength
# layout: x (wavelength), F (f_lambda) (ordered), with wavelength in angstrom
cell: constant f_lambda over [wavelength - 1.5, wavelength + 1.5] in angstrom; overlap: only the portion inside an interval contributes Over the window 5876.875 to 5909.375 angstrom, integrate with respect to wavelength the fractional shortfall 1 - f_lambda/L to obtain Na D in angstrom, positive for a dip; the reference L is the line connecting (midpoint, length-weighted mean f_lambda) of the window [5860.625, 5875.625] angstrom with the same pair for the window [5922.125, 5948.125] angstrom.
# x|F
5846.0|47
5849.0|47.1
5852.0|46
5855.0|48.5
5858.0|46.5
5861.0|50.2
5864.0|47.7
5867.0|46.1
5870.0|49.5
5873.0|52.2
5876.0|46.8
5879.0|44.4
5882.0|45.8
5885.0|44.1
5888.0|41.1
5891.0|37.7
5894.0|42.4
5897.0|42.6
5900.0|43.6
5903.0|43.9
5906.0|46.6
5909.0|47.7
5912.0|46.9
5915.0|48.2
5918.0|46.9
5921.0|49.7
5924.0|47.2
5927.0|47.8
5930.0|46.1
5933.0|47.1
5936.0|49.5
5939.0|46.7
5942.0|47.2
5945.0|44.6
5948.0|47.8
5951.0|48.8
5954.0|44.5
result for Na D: 3.1 angstrom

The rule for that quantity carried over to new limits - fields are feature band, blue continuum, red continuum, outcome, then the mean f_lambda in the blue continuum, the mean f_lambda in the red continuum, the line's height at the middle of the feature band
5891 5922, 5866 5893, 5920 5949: 0.6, 45.2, 47.3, 46.3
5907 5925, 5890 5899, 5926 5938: -1.2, 41.2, 47.6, 44.9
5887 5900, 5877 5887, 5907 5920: 1.3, 44.7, 47.5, 45.7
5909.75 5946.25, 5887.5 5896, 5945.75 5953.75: -2.1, 40.4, 47.4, 44.8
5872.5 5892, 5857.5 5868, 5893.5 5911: 0.8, 47.8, 44.7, 46.2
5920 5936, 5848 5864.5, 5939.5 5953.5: -0.2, 47.7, 46.9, 47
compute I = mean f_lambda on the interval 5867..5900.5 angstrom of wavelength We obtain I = 44.7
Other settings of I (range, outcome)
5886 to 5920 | 44.4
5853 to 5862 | 48.2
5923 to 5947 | 47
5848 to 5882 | 47.7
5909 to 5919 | 47.4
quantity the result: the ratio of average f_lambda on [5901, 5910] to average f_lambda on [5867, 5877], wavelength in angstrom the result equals 0.93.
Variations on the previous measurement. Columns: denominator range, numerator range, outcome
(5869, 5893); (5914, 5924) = 1.07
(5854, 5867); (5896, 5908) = 0.93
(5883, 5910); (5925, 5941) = 1.10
